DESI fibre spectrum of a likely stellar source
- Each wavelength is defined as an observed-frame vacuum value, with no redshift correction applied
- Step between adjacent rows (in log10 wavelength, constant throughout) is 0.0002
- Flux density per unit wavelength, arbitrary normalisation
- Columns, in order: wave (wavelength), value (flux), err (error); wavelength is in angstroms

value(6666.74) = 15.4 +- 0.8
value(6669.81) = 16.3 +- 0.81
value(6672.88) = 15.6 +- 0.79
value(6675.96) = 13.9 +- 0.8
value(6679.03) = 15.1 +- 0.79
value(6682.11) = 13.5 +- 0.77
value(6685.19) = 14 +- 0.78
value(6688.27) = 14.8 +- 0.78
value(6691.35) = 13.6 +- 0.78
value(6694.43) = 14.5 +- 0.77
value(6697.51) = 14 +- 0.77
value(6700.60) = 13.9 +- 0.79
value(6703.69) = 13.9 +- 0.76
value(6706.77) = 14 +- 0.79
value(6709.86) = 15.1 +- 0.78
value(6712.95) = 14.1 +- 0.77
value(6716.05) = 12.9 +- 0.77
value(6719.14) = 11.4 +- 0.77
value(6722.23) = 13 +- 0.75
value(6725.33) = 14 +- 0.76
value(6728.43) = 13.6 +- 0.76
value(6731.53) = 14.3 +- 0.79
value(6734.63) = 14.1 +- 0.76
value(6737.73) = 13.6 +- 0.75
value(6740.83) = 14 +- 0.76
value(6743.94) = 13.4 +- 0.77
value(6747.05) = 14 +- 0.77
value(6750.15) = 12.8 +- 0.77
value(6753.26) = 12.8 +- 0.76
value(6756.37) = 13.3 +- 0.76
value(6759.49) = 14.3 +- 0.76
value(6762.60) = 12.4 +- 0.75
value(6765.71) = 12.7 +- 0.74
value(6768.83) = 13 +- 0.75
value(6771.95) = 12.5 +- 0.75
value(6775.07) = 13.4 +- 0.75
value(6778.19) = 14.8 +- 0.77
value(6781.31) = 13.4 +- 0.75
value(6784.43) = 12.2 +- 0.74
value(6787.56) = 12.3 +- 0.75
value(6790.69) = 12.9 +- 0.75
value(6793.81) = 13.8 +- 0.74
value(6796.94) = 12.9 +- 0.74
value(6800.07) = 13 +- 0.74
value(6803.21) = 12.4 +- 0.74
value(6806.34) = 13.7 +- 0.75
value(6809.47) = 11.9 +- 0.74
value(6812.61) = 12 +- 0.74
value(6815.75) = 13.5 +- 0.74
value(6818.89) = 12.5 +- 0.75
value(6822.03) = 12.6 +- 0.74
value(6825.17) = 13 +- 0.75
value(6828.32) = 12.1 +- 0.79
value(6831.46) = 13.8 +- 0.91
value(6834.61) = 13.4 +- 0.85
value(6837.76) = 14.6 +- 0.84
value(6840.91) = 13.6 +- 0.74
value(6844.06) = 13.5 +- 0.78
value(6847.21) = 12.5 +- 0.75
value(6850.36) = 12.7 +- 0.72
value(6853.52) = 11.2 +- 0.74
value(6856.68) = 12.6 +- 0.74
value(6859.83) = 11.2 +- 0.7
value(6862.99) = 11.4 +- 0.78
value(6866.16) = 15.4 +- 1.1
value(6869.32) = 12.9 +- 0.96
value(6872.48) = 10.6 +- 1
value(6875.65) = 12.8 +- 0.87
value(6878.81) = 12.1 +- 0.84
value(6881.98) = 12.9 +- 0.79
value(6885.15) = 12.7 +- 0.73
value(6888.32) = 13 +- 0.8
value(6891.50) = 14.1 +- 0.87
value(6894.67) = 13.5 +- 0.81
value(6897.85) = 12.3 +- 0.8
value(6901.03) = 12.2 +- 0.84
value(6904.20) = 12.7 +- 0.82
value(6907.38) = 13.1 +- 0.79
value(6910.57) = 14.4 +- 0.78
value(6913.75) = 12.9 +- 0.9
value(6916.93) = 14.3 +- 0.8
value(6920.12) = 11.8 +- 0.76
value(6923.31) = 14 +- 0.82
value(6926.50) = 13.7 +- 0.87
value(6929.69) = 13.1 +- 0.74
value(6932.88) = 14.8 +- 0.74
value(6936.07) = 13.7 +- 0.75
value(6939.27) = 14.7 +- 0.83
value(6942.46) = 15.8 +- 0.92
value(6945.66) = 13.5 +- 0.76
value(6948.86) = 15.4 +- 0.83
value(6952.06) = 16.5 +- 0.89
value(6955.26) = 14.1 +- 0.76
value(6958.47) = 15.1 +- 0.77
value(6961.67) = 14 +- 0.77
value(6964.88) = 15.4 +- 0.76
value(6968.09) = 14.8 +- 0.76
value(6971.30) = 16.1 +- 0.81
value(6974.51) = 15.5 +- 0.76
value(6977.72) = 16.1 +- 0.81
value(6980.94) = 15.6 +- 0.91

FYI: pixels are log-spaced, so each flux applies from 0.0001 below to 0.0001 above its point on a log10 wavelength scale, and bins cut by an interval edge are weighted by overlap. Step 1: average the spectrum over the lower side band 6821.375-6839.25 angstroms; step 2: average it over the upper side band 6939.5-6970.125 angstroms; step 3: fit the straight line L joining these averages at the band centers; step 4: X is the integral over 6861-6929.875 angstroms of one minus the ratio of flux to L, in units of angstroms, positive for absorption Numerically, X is 5.71 angstroms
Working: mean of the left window 13.3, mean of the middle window 13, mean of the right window 15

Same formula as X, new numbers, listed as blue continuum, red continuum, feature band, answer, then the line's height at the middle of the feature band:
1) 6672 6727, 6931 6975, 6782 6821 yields 4.26 angstroms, 14.3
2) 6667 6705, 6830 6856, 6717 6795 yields 3.34 angstroms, 13.9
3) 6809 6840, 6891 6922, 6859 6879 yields 0.99 angstroms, 13.1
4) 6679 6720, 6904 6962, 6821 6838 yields 1.04 angstroms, 14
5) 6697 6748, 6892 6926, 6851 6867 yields 1.29 angstroms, 13.3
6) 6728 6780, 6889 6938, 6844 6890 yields 3.20 angstroms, 13.4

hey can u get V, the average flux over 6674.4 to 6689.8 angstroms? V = 14.3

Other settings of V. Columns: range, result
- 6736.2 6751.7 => 13.6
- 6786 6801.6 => 13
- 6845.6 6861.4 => 12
